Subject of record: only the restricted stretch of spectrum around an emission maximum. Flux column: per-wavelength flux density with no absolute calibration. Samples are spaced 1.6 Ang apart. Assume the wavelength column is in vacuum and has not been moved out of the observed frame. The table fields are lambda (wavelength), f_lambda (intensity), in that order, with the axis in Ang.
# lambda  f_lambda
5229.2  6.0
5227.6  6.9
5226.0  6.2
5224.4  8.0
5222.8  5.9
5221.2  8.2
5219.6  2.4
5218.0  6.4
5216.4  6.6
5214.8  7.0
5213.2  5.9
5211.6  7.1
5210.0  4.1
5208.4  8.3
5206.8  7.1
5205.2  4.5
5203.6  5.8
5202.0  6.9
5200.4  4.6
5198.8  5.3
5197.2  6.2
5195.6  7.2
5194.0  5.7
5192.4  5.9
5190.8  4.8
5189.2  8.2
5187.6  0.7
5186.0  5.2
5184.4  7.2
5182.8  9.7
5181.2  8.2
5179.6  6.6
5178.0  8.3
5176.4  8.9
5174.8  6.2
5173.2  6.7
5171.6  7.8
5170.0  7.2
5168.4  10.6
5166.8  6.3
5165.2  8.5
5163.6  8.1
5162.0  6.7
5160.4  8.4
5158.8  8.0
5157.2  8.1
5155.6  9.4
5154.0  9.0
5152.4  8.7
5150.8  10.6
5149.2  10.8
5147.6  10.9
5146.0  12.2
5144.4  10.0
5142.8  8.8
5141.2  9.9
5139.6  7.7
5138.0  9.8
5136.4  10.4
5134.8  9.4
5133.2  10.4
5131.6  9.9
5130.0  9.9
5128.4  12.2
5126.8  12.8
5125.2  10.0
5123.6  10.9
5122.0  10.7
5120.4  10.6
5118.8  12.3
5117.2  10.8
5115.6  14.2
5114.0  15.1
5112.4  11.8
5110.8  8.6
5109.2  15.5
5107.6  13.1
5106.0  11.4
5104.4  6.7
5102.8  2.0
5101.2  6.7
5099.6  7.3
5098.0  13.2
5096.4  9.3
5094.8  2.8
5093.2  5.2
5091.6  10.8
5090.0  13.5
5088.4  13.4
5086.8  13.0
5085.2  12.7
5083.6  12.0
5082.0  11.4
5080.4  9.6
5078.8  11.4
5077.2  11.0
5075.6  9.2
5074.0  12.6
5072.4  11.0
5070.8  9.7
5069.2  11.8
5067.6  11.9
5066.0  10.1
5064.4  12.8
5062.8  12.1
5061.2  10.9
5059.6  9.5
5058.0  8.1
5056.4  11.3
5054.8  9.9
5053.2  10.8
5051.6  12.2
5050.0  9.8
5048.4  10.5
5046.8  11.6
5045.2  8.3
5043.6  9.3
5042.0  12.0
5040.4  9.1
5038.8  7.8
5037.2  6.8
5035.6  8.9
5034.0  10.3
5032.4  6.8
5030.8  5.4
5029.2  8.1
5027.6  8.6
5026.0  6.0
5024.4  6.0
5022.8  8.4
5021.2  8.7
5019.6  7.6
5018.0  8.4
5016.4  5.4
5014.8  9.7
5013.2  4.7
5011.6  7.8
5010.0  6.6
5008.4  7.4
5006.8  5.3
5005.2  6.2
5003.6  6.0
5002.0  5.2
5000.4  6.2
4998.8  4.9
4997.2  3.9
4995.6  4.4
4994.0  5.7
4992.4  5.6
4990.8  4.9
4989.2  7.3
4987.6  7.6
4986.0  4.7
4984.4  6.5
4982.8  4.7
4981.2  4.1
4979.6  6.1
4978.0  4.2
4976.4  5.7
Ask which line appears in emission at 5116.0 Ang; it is C IV 1549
